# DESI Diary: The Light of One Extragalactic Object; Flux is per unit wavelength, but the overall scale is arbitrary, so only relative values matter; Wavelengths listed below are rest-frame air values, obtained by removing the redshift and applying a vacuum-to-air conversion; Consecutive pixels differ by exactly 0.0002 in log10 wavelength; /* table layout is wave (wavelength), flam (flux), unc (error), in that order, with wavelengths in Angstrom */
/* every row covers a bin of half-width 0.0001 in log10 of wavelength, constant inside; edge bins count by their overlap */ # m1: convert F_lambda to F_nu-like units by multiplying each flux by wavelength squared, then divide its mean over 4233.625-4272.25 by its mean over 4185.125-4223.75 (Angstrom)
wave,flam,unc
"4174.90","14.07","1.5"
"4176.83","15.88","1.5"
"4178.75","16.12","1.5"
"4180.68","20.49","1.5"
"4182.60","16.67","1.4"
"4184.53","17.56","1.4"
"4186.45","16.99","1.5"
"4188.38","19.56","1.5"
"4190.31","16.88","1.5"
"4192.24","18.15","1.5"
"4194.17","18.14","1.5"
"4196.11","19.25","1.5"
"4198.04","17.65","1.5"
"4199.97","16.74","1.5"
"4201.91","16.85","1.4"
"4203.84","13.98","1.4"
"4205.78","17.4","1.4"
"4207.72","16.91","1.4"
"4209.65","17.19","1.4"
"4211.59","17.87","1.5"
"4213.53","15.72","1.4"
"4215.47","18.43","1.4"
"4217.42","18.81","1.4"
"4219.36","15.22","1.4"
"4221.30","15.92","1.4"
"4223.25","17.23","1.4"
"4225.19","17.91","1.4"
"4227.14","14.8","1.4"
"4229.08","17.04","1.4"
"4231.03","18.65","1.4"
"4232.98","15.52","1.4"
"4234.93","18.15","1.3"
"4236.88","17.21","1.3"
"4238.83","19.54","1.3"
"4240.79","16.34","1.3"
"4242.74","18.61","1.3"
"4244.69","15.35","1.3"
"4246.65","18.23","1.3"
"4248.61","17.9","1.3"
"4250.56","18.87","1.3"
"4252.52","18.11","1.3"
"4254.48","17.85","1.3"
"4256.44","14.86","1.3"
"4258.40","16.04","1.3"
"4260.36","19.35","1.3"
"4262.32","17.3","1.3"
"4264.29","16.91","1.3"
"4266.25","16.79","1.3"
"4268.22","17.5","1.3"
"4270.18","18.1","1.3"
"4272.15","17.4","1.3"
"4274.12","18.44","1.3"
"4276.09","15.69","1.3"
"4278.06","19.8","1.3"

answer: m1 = 1.04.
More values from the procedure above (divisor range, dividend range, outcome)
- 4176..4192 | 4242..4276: 1.03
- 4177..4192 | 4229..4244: 1.02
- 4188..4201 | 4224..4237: 0.96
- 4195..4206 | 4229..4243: 1.06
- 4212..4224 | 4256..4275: 1.05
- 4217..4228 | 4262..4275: 1.08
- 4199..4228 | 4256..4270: 1.05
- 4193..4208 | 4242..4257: 1.05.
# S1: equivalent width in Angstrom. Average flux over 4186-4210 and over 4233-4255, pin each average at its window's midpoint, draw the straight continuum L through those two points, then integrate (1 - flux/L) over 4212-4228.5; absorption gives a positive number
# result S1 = 0.7 Angstrom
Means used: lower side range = 17.4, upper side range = 17.7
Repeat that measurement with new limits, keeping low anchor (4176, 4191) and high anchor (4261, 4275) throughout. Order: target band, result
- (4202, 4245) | 1.3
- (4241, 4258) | 0.2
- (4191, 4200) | -0.3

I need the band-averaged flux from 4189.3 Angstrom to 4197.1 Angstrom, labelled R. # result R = 18.1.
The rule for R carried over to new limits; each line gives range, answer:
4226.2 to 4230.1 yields 16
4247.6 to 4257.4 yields 17.5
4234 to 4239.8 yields 18.3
